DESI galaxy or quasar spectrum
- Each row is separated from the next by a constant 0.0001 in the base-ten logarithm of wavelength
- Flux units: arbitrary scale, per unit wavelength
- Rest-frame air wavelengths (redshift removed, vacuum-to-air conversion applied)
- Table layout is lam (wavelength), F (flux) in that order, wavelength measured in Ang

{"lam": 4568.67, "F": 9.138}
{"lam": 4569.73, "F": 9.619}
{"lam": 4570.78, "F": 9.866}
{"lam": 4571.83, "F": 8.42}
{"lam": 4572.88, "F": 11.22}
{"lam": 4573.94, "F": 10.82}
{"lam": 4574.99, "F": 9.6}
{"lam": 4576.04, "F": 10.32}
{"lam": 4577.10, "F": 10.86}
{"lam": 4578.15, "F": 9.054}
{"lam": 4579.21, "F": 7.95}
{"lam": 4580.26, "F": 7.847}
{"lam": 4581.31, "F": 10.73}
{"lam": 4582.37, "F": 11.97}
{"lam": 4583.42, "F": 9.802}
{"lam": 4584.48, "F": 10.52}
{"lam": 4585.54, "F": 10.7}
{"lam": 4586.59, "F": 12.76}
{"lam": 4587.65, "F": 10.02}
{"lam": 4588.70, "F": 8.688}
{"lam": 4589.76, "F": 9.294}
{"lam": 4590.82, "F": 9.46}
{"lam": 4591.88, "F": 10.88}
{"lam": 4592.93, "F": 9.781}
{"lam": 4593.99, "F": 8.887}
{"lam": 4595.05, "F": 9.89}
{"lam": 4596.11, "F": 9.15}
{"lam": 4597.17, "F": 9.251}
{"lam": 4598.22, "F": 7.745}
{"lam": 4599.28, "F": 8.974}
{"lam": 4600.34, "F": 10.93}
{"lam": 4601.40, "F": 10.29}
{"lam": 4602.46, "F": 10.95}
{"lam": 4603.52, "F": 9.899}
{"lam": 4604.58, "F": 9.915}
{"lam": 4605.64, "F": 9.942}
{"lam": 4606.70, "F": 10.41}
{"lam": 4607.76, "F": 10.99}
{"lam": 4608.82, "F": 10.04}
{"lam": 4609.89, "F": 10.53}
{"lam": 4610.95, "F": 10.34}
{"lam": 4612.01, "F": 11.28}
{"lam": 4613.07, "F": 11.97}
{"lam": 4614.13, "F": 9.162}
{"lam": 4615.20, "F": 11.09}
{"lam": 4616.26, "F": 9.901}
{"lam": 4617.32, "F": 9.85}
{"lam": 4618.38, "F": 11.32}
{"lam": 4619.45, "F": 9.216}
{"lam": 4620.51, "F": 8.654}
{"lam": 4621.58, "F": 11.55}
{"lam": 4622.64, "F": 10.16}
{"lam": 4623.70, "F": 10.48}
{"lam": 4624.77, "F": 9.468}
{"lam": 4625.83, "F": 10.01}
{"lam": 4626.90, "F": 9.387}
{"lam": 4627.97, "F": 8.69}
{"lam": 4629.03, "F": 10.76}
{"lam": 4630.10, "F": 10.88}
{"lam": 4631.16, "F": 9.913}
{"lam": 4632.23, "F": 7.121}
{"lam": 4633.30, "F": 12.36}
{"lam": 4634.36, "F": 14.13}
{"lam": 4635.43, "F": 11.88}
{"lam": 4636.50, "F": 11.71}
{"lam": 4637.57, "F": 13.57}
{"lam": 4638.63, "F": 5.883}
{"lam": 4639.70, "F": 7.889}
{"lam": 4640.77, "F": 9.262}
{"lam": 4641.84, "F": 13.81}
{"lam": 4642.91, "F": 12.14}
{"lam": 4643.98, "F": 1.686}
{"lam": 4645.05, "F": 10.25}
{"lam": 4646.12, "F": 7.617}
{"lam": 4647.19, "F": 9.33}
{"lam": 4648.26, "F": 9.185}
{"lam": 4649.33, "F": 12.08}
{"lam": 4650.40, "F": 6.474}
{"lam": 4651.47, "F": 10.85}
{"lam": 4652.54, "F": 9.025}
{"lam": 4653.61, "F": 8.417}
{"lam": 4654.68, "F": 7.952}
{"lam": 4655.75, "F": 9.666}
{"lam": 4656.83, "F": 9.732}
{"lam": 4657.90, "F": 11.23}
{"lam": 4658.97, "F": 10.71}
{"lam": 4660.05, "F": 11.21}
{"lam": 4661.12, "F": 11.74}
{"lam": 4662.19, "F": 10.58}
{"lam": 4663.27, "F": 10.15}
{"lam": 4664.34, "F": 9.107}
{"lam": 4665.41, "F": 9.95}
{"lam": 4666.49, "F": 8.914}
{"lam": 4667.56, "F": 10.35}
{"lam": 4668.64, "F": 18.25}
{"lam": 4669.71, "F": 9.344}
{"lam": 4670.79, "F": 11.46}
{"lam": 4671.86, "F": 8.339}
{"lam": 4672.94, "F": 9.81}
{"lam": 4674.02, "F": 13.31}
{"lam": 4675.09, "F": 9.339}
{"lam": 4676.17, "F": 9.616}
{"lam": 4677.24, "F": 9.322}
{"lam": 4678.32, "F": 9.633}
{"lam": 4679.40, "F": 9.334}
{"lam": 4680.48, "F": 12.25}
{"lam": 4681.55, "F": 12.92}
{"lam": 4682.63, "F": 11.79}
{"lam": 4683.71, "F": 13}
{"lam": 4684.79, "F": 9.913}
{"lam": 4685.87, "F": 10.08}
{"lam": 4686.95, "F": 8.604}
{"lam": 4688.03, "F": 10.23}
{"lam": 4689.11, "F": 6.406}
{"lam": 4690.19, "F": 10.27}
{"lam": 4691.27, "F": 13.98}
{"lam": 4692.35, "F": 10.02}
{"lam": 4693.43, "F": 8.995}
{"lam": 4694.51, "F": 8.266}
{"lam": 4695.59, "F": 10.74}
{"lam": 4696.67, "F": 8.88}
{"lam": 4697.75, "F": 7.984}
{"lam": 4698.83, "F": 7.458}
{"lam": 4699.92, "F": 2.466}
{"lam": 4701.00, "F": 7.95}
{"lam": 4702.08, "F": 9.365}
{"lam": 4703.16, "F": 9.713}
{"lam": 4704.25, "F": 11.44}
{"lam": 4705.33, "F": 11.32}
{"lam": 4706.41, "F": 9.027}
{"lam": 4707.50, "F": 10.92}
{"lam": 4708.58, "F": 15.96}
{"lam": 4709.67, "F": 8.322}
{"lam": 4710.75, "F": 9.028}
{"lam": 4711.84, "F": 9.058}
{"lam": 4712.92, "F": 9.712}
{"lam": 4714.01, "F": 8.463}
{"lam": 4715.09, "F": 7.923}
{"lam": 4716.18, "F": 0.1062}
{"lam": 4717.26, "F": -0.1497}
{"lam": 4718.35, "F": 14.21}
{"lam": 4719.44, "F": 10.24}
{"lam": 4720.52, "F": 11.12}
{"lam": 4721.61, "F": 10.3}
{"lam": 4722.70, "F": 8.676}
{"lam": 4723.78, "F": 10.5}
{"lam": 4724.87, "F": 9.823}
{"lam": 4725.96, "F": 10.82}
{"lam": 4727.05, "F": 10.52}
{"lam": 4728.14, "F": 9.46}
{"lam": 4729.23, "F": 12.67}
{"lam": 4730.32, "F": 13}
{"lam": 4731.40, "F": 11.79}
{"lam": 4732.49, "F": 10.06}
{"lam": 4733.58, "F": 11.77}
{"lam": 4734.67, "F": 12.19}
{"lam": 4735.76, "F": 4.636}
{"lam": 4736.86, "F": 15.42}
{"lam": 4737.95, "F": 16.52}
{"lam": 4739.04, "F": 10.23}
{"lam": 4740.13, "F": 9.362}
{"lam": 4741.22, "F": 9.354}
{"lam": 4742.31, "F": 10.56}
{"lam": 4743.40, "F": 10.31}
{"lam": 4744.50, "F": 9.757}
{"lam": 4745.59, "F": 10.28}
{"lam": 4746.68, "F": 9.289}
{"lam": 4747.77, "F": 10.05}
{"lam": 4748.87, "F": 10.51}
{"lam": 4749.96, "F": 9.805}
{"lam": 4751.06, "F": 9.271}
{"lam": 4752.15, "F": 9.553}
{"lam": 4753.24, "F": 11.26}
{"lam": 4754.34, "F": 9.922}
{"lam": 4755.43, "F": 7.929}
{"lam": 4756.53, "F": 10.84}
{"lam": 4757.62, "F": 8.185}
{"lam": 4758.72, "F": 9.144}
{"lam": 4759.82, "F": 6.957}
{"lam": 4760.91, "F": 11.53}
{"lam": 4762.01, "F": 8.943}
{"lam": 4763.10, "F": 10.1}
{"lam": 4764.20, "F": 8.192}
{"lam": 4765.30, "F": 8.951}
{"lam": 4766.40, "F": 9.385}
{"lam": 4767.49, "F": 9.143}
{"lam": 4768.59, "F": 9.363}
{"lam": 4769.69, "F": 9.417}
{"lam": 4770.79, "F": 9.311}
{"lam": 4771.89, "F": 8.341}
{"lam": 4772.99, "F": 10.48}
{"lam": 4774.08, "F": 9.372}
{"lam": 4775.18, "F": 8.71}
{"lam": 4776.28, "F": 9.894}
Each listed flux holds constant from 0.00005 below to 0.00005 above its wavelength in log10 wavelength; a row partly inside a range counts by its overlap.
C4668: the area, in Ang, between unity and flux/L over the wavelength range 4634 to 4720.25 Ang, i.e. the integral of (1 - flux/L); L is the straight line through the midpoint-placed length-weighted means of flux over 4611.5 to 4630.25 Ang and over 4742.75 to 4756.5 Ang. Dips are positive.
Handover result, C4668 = 2.6 Ang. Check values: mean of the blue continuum 10.2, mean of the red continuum 9.87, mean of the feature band 9.76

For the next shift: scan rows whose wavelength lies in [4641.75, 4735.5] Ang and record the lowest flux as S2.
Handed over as -0.1497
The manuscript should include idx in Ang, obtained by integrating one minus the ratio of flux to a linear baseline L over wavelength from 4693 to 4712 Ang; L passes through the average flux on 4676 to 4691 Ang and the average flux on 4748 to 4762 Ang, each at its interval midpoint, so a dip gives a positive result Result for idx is 1.6 Ang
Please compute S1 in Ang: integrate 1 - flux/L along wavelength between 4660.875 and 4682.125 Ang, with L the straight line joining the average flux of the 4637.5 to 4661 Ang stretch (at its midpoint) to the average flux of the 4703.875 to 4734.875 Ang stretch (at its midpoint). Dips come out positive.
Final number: -2.4 Ang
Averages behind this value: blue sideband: 9.41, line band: 10.7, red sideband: 9.91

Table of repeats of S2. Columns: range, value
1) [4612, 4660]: 1.686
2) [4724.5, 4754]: 4.636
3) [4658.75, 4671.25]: 8.914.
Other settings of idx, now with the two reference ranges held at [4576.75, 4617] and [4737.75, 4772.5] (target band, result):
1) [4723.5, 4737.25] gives -1.69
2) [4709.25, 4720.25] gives 2.25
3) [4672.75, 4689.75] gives -0.88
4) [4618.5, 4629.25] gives 0.12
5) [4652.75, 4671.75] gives -1.06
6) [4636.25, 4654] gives 1.07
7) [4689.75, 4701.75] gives 1.22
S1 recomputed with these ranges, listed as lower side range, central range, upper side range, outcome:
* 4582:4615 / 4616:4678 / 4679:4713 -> -0.53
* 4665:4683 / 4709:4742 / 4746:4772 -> 0.25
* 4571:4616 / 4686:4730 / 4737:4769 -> 2.83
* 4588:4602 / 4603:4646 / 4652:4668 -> -2.13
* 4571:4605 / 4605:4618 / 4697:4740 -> -0.79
